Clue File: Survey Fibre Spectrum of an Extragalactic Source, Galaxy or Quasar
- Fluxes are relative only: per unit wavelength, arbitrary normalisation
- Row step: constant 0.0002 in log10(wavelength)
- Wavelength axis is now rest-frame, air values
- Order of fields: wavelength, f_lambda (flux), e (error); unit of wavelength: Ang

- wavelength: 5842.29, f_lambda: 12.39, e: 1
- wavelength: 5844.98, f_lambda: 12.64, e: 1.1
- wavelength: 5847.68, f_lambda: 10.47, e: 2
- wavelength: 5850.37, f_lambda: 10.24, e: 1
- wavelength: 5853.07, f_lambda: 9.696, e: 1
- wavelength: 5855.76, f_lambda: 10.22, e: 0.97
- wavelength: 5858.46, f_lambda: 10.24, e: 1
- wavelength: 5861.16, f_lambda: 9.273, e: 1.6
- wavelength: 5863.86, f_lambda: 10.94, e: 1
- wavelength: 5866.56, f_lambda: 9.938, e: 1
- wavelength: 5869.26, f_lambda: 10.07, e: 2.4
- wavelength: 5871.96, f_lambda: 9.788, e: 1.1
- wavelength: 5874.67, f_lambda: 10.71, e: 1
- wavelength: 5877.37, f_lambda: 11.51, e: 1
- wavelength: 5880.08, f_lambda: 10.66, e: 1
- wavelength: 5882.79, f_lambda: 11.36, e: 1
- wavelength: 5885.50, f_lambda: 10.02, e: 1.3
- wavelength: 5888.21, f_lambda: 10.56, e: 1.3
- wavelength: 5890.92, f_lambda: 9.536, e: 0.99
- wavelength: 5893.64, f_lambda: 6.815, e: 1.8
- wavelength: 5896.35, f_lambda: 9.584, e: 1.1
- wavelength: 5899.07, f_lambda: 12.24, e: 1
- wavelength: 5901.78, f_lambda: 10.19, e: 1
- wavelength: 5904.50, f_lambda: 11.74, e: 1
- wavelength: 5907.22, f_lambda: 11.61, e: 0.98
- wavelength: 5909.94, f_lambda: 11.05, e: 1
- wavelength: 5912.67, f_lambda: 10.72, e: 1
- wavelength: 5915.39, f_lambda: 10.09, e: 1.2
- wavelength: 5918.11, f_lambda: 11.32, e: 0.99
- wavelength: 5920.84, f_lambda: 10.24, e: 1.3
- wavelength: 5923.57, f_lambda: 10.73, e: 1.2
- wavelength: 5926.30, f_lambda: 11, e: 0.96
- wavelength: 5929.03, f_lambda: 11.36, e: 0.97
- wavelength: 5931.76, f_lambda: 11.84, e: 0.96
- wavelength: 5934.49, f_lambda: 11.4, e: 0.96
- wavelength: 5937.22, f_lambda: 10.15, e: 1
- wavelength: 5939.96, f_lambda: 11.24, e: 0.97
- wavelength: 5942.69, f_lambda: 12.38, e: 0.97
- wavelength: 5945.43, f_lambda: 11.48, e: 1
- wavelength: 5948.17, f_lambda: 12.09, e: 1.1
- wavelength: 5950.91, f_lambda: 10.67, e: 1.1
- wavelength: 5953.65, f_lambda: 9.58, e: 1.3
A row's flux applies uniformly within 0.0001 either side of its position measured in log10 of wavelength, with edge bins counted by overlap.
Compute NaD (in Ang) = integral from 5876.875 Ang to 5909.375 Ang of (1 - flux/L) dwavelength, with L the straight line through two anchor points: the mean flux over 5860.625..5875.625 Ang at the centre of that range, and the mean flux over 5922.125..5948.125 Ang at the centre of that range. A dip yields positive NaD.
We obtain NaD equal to 0.4 Ang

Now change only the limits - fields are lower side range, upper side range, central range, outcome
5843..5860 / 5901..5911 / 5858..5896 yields 2.8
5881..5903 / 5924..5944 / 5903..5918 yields -0.6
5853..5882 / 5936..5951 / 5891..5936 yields 1.1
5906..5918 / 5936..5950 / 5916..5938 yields 0.3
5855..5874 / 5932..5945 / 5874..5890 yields -0.6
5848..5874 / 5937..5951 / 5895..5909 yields -0.4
